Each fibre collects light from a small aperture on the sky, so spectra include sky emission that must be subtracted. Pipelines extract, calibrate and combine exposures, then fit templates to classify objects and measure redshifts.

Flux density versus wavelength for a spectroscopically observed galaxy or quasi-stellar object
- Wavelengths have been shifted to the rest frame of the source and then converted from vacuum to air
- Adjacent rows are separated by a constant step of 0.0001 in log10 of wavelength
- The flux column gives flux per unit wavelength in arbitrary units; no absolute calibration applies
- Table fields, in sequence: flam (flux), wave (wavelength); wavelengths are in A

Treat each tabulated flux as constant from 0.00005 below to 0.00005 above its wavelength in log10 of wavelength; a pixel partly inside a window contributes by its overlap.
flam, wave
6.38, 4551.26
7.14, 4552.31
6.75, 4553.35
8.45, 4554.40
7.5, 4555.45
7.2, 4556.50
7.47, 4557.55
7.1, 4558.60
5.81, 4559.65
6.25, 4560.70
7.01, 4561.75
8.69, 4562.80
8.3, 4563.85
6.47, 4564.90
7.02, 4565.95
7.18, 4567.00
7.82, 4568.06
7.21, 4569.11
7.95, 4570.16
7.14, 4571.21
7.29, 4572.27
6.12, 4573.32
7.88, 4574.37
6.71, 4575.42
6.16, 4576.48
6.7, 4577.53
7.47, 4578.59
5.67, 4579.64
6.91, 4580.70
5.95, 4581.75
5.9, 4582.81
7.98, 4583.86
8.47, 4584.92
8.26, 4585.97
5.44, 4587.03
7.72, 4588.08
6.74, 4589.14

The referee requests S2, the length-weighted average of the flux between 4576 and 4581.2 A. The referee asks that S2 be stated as 6.58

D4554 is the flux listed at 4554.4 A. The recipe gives 8.45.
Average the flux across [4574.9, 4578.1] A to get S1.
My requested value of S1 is 6.52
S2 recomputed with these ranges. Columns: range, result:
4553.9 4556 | 7.95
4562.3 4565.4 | 7.83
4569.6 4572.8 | 7.45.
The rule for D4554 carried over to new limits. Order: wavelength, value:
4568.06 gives 7.82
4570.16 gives 7.95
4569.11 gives 7.21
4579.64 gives 5.67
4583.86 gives 7.98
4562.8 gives 8.69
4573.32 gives 6.12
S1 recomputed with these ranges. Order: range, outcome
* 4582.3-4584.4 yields 6.96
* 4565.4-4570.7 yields 7.43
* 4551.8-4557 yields 7.42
